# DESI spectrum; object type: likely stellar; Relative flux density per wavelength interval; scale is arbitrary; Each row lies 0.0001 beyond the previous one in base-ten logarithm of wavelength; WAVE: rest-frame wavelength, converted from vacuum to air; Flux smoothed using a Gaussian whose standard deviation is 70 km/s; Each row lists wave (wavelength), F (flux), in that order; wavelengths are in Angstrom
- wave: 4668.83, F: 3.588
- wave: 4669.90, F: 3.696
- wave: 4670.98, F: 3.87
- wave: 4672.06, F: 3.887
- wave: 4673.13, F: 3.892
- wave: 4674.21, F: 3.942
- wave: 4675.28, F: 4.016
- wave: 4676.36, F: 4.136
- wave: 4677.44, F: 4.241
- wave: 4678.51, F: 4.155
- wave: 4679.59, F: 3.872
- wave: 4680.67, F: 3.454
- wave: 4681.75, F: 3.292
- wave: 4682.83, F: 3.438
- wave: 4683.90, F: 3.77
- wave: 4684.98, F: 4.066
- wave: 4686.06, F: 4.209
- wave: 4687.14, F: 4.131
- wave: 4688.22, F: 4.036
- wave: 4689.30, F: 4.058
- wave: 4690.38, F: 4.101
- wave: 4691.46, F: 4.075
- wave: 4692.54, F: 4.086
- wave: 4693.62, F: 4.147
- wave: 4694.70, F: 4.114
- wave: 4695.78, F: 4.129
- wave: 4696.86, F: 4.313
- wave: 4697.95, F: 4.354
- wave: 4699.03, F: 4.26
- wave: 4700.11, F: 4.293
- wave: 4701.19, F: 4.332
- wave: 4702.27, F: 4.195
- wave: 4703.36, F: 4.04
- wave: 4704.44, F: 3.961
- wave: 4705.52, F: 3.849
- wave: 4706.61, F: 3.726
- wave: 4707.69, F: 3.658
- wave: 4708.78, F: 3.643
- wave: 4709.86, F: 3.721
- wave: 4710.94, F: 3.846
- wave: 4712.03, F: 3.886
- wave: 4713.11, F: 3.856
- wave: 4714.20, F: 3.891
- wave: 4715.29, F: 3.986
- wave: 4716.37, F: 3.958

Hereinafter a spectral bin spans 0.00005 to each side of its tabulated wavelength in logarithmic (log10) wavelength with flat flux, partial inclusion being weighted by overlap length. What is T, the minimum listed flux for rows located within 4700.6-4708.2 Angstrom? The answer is 3.658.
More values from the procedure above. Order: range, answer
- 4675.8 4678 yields 4.136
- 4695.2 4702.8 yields 4.129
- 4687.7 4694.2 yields 4.036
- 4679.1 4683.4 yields 3.292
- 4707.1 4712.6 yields 3.643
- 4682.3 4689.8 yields 3.438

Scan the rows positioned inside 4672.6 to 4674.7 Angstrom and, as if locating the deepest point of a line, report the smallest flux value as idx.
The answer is 3.892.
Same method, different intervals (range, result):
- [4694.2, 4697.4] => 4.114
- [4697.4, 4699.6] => 4.26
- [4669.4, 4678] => 3.696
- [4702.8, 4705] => 3.961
